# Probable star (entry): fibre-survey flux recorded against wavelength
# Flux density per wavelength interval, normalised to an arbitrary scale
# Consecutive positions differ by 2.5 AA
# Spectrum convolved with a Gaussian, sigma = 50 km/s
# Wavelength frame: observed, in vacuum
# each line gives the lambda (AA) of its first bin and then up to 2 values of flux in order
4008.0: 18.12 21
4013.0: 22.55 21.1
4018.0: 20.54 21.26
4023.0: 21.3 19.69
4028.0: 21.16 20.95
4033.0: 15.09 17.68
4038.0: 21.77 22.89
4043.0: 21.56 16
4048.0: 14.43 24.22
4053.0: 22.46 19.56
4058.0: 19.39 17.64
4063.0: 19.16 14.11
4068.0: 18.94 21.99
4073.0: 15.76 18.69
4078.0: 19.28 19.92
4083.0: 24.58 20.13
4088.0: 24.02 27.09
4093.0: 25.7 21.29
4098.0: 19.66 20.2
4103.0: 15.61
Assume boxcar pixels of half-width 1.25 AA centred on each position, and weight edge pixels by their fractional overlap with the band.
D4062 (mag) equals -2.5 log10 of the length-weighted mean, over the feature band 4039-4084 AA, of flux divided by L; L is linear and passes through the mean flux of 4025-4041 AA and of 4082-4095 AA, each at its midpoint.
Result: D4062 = 0.130 mag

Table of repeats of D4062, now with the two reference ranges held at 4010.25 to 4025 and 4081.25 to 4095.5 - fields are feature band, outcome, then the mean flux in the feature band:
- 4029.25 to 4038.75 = 0.17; 18.7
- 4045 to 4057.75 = 0.15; 19.5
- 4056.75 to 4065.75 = 0.26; 18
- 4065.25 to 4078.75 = 0.26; 18.4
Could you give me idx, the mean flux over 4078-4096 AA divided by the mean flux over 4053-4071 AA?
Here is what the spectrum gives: 1.2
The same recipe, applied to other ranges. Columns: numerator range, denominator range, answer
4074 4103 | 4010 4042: 1.05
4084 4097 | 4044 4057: 1.22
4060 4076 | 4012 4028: 0.86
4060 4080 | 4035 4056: 0.91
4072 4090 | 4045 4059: 1.06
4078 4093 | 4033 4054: 1.16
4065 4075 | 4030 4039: 0.97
